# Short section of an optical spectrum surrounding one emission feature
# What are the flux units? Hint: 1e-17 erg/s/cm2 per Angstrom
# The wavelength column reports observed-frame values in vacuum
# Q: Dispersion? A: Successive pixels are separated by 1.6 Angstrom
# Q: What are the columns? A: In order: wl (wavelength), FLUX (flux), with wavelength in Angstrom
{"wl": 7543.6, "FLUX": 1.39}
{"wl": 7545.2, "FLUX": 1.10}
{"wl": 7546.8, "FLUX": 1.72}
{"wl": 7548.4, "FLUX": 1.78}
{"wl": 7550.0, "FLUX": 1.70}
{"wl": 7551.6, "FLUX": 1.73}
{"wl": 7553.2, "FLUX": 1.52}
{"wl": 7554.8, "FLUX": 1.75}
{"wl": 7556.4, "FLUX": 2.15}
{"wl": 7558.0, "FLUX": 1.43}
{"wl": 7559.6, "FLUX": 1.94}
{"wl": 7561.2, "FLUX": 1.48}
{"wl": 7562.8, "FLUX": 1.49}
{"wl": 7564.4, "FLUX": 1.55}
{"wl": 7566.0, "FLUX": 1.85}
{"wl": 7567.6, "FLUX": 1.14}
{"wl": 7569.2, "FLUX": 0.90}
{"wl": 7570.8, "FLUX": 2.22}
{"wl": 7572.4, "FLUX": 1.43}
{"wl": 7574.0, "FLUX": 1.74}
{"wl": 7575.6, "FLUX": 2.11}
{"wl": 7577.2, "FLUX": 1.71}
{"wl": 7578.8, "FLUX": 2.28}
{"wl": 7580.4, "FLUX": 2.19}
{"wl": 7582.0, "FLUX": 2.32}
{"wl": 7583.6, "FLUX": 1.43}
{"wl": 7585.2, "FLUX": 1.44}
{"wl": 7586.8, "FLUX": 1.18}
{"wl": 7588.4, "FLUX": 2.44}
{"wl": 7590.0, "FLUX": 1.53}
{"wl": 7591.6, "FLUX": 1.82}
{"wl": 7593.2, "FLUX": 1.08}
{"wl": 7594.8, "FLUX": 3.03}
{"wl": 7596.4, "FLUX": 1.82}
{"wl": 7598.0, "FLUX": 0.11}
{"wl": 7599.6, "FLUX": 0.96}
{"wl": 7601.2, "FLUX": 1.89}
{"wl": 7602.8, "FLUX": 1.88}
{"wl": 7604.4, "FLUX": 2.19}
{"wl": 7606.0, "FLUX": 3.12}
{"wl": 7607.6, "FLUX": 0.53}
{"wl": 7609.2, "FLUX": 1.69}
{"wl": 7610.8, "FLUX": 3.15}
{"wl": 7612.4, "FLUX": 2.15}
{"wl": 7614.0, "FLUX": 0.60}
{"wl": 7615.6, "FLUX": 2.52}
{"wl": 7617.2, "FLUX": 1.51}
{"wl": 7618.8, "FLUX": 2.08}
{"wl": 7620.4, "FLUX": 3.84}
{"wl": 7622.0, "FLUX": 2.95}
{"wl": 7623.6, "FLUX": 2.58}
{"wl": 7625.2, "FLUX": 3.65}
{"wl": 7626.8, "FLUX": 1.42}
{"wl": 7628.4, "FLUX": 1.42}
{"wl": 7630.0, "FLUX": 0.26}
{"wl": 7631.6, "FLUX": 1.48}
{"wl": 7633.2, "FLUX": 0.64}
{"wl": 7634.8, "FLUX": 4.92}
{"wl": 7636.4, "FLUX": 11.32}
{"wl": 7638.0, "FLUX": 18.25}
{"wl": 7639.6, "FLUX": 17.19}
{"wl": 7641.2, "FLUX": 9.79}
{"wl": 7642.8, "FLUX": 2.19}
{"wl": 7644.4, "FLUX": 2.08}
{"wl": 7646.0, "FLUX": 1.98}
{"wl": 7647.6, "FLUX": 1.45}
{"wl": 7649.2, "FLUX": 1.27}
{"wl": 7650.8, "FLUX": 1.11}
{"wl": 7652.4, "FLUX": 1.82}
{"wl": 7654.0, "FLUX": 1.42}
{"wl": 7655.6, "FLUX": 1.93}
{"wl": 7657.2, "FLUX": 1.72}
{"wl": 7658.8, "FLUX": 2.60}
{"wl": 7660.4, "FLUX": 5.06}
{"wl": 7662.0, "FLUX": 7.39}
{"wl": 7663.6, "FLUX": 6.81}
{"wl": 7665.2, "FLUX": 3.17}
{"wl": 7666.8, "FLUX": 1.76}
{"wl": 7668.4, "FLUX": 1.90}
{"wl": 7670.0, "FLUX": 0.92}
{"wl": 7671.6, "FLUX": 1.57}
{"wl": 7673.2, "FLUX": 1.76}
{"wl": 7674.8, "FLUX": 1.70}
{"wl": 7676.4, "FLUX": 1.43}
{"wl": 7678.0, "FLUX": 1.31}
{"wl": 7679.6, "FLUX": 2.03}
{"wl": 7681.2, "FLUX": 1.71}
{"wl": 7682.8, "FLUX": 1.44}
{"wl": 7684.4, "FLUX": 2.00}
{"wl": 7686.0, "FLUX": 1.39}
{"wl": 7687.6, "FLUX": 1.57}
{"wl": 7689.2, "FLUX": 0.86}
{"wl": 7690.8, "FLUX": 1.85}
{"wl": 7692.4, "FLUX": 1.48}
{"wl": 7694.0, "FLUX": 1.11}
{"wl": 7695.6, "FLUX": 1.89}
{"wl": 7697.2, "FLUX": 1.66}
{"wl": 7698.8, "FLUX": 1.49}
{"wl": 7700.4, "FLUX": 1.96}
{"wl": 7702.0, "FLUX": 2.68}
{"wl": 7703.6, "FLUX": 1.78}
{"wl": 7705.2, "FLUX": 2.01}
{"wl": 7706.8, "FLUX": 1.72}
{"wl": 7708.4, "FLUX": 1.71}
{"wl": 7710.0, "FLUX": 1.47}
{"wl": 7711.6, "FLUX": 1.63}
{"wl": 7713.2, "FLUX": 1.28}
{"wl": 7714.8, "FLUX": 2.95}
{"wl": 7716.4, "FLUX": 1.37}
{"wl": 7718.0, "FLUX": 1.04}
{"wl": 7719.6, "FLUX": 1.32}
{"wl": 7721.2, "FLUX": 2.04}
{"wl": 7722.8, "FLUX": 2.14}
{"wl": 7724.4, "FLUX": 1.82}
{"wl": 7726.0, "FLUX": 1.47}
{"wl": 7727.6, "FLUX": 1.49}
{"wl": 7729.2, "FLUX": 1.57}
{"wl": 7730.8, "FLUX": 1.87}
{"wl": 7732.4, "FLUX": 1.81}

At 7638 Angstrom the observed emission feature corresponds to H-alpha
